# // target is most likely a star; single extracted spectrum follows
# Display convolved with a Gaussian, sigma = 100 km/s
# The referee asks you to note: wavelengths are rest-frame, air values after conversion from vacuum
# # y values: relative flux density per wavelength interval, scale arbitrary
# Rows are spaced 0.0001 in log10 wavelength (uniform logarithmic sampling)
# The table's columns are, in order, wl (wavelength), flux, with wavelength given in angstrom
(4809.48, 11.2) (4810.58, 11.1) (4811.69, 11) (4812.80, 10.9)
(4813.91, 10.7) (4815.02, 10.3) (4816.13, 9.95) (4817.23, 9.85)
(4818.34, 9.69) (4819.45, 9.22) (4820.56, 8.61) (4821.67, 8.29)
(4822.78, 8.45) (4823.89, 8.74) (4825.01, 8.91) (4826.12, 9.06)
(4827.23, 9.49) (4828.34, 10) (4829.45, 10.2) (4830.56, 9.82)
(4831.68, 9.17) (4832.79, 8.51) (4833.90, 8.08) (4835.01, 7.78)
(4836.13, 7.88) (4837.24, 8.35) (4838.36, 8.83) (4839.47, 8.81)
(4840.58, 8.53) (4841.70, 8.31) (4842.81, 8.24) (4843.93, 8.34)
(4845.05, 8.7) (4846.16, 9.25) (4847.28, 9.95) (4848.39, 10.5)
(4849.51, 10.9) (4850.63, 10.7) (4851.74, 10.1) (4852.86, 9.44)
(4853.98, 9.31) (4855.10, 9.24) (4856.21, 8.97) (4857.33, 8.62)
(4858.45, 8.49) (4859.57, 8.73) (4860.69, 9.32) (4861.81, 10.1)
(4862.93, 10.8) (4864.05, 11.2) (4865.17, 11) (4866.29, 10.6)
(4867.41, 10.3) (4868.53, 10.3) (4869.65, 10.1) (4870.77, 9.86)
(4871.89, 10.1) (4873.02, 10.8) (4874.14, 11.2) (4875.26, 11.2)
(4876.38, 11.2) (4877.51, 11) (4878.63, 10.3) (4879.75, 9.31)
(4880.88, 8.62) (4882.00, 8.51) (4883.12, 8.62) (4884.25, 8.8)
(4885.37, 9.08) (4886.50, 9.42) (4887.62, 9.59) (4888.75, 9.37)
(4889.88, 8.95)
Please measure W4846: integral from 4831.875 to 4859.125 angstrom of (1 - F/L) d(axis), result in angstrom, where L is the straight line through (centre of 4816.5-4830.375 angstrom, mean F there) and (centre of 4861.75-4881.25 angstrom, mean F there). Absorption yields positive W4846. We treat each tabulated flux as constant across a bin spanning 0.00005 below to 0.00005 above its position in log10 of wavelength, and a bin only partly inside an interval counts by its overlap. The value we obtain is 2.3 angstrom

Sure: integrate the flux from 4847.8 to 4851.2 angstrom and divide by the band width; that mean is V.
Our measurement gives 10.7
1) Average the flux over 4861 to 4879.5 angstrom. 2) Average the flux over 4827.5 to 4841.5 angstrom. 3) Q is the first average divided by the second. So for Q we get 1.20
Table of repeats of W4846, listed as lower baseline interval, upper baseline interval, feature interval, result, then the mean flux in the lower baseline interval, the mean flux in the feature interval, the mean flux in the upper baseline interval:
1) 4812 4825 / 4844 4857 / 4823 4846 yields 1.9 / 9.52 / 8.79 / 9.66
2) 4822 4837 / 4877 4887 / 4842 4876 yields -2.8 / 8.91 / 9.88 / 9.29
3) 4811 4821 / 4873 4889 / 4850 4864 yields 0.5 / 10.1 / 9.55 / 9.78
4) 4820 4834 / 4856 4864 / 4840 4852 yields -0.2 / 9.06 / 9.4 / 9.42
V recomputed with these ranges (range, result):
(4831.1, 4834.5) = 8.58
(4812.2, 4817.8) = 10.3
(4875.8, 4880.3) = 10.5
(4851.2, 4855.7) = 9.52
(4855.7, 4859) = 8.68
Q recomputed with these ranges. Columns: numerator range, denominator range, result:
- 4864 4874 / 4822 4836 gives 1.17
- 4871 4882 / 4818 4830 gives 1.13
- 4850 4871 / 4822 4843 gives 1.12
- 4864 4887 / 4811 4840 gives 1.09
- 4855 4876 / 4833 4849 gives 1.16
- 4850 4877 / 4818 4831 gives 1.10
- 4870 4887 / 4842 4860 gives 1.06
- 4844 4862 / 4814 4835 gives 1.03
